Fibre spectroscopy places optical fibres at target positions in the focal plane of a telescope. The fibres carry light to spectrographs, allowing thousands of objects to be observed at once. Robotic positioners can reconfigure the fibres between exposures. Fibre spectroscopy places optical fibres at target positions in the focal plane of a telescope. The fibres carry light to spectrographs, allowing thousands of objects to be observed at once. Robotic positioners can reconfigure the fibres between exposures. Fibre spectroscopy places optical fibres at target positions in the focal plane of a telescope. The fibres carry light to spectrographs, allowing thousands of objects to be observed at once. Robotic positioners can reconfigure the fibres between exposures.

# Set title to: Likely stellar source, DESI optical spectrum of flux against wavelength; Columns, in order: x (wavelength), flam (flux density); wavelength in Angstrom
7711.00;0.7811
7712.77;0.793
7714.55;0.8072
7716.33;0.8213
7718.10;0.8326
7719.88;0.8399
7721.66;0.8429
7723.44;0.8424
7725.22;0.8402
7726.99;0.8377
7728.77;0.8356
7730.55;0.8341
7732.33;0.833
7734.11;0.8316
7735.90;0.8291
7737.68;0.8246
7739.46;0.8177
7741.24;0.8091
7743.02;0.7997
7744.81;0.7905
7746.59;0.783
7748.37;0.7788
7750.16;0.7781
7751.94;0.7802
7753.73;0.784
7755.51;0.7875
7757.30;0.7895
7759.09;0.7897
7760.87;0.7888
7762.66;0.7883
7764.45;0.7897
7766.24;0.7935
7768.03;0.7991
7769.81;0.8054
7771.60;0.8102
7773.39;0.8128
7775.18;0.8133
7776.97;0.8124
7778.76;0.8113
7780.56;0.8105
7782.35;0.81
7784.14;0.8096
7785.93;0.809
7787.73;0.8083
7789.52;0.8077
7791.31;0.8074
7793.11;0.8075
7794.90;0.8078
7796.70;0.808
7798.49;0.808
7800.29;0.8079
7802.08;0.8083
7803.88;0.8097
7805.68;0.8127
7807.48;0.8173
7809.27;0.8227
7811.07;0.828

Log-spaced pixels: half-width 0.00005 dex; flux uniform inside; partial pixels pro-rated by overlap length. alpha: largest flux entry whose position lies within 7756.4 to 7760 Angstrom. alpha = 0.7897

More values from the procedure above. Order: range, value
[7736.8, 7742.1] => 0.8246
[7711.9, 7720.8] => 0.8399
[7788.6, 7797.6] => 0.808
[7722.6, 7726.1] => 0.8424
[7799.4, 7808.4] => 0.8173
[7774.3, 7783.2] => 0.8133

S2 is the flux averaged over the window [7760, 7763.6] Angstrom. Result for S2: 0.787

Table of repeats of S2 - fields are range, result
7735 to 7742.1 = 0.82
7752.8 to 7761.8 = 0.788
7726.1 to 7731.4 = 0.837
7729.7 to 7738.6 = 0.83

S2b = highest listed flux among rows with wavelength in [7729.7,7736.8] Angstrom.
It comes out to 0.8341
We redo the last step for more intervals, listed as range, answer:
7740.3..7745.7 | 0.8091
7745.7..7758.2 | 0.7895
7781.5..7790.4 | 0.81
